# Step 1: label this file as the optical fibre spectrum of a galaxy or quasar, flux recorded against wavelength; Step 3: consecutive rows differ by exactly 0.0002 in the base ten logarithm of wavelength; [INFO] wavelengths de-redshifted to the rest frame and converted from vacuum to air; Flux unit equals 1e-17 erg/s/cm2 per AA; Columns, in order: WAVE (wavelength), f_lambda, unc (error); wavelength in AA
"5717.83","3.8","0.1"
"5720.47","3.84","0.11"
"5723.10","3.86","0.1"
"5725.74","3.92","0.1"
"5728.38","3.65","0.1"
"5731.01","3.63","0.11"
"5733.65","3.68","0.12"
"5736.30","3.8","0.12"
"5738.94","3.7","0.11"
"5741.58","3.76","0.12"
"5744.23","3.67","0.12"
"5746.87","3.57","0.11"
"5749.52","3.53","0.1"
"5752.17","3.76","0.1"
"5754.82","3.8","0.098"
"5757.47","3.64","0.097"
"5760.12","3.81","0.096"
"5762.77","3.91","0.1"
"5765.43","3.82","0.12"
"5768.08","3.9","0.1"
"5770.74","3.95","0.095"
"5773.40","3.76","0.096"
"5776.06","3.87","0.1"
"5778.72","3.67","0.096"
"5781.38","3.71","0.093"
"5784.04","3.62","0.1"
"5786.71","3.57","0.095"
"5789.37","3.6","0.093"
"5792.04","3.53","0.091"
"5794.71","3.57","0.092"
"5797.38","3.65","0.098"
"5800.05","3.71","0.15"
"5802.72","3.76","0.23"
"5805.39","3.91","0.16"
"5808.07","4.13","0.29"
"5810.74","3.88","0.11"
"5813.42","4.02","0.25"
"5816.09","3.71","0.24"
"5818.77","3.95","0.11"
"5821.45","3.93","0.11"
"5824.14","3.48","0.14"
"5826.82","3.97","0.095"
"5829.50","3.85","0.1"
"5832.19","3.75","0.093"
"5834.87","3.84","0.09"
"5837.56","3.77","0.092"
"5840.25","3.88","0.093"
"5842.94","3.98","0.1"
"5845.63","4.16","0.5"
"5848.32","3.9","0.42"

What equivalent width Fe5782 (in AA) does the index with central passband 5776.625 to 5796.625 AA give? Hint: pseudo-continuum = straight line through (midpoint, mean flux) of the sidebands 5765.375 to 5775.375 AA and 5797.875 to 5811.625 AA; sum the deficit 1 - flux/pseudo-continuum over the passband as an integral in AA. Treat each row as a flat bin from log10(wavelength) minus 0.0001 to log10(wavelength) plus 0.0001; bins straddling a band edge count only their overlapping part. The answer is 1.3 AA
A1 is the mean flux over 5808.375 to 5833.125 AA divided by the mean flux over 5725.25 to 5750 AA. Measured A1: 1.0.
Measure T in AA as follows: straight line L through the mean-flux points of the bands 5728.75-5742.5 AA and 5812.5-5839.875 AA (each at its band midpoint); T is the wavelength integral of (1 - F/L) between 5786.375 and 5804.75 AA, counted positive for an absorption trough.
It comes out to 0.7 AA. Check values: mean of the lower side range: 3.71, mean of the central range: 3.64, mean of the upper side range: 3.83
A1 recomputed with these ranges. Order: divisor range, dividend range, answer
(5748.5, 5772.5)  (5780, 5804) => 0.96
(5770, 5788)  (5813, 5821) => 1.04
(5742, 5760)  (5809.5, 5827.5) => 1.05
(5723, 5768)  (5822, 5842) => 1.02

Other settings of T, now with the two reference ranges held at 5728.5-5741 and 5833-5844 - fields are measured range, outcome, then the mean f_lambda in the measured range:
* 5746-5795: 0.5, 3.72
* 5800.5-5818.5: -0.4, 3.9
